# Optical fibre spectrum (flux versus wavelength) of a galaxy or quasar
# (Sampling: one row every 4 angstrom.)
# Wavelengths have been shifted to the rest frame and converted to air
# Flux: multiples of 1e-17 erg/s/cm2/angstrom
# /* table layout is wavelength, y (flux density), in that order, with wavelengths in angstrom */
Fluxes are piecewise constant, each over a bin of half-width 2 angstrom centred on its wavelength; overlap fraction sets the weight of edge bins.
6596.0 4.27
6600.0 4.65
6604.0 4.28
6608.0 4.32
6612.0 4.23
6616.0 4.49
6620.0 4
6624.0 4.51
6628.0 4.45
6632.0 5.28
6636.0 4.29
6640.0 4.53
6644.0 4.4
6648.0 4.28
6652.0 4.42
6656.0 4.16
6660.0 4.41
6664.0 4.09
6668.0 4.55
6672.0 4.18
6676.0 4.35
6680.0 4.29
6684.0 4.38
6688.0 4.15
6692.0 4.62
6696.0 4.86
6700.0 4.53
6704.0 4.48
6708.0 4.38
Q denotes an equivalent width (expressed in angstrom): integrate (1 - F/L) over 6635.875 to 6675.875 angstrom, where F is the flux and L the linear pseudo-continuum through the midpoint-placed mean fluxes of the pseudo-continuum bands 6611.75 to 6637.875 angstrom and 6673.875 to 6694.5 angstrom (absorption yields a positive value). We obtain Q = 0.8 angstrom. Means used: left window 4.48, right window 4.37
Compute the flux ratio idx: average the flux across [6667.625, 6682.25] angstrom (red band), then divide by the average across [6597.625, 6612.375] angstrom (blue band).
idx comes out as 0.99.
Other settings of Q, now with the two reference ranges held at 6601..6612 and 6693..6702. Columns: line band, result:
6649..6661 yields 0.5 angstrom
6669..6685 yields 1.0 angstrom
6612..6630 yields 0.1 angstrom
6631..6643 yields -0.5 angstrom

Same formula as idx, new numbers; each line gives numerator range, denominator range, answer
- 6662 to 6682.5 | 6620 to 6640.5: 0.94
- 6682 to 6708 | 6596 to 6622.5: 1.04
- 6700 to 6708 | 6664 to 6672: 1.03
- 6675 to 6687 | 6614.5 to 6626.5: 1.00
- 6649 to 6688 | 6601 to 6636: 0.97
